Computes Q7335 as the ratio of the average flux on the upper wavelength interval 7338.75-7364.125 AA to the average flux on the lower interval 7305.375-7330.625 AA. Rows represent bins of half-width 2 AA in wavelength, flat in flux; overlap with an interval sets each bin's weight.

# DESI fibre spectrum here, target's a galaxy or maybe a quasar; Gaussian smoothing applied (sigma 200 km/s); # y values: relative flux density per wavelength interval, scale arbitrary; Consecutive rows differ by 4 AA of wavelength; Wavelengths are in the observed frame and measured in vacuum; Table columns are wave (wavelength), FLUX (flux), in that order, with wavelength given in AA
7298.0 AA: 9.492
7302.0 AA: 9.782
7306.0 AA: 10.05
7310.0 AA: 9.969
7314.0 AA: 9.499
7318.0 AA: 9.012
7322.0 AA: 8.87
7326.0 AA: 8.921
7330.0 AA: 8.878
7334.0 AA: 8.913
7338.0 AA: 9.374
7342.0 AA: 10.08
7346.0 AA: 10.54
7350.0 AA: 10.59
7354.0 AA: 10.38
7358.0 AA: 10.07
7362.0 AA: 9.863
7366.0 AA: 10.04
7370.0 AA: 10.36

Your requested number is 1.1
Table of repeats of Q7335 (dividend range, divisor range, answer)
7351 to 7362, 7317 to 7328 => 1.14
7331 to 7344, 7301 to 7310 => 0.95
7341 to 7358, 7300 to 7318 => 1.07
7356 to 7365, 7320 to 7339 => 1.11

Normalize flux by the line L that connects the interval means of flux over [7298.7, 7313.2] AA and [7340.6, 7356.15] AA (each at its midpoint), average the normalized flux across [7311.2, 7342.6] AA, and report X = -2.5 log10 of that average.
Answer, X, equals 0.11 mag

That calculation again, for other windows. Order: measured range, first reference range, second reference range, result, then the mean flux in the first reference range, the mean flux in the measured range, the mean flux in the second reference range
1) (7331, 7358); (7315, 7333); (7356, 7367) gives -0.047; 8.95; 9.95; 9.99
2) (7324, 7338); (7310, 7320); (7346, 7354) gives 0.109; 9.4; 8.97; 10.5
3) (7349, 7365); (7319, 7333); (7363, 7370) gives -0.041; 8.9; 10.2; 10.1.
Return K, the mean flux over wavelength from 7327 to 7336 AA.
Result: 8.9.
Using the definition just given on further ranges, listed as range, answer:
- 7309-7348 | 9.39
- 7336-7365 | 10.1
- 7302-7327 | 9.44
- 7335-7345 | 9.73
